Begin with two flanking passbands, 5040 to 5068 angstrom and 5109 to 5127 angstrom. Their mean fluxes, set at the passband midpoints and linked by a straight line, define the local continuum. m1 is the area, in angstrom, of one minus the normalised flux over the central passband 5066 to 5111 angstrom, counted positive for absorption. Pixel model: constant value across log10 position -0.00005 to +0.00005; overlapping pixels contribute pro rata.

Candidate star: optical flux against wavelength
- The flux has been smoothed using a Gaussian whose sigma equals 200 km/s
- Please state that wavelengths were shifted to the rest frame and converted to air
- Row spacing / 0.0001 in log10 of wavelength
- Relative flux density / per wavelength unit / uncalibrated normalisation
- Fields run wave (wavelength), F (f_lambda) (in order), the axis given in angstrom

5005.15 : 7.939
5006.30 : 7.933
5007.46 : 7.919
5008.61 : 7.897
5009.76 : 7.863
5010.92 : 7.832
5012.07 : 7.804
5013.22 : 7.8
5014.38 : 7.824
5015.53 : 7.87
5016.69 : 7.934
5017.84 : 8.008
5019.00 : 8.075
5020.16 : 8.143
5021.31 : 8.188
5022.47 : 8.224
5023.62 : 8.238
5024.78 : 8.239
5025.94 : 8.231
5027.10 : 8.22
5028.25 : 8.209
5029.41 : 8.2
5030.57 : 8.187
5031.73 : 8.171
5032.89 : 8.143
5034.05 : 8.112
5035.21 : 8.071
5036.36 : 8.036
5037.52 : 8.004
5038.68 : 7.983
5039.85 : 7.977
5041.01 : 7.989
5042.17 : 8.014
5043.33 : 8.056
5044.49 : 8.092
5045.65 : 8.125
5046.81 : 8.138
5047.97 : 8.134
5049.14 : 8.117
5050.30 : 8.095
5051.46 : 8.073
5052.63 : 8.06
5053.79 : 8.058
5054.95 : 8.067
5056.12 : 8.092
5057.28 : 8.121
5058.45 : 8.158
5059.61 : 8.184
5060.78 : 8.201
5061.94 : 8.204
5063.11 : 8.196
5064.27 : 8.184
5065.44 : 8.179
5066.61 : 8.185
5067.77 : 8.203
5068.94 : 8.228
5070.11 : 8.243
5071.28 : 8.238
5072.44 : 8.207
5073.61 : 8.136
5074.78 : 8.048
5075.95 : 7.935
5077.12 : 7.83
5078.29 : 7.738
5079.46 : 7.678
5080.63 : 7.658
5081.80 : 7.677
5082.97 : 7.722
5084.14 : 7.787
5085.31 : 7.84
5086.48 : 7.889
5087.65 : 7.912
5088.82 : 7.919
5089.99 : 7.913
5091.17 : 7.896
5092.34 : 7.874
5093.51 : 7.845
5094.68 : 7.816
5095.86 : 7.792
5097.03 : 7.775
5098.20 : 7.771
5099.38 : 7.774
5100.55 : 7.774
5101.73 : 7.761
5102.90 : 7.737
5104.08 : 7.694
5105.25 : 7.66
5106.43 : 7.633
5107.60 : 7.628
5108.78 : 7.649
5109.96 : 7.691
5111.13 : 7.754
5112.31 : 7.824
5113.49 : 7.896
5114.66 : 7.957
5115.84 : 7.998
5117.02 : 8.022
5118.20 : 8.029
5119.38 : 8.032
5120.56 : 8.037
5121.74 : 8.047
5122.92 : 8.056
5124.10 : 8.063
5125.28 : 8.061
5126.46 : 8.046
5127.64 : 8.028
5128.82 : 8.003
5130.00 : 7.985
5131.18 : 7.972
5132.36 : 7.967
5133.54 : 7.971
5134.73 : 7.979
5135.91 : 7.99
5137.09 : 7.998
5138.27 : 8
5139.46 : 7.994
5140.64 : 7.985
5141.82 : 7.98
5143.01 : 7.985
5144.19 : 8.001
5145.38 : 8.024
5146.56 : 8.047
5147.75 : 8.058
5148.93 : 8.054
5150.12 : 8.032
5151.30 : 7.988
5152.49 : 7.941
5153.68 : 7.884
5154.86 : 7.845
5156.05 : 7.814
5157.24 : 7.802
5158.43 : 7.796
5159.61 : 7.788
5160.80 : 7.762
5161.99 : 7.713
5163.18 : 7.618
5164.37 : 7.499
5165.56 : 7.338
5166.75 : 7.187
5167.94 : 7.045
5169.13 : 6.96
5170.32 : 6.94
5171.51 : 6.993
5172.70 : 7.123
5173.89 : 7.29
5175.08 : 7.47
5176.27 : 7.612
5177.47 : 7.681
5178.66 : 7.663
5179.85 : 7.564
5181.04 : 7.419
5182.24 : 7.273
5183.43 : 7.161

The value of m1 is 1.0 angstrom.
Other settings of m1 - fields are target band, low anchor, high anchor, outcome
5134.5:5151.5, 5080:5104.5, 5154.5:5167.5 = -0.7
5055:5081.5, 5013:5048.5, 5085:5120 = -0.4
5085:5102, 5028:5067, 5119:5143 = 0.5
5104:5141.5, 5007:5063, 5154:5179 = -1.3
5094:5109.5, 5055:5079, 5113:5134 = 0.6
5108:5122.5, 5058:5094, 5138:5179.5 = -0.1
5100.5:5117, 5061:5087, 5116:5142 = 0.5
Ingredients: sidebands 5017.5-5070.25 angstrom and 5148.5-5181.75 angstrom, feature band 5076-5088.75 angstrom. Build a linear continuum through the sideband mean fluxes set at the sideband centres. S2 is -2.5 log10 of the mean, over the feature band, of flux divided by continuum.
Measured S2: 0.02 mag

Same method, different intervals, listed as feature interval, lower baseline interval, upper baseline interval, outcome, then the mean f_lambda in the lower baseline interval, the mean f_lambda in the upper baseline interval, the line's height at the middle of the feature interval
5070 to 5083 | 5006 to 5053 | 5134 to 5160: 0.01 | 8.05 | 7.96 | 8.01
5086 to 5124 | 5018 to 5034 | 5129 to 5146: 0.03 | 8.18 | 7.99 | 8.05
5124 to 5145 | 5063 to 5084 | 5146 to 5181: -0.04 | 8.01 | 7.6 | 7.73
